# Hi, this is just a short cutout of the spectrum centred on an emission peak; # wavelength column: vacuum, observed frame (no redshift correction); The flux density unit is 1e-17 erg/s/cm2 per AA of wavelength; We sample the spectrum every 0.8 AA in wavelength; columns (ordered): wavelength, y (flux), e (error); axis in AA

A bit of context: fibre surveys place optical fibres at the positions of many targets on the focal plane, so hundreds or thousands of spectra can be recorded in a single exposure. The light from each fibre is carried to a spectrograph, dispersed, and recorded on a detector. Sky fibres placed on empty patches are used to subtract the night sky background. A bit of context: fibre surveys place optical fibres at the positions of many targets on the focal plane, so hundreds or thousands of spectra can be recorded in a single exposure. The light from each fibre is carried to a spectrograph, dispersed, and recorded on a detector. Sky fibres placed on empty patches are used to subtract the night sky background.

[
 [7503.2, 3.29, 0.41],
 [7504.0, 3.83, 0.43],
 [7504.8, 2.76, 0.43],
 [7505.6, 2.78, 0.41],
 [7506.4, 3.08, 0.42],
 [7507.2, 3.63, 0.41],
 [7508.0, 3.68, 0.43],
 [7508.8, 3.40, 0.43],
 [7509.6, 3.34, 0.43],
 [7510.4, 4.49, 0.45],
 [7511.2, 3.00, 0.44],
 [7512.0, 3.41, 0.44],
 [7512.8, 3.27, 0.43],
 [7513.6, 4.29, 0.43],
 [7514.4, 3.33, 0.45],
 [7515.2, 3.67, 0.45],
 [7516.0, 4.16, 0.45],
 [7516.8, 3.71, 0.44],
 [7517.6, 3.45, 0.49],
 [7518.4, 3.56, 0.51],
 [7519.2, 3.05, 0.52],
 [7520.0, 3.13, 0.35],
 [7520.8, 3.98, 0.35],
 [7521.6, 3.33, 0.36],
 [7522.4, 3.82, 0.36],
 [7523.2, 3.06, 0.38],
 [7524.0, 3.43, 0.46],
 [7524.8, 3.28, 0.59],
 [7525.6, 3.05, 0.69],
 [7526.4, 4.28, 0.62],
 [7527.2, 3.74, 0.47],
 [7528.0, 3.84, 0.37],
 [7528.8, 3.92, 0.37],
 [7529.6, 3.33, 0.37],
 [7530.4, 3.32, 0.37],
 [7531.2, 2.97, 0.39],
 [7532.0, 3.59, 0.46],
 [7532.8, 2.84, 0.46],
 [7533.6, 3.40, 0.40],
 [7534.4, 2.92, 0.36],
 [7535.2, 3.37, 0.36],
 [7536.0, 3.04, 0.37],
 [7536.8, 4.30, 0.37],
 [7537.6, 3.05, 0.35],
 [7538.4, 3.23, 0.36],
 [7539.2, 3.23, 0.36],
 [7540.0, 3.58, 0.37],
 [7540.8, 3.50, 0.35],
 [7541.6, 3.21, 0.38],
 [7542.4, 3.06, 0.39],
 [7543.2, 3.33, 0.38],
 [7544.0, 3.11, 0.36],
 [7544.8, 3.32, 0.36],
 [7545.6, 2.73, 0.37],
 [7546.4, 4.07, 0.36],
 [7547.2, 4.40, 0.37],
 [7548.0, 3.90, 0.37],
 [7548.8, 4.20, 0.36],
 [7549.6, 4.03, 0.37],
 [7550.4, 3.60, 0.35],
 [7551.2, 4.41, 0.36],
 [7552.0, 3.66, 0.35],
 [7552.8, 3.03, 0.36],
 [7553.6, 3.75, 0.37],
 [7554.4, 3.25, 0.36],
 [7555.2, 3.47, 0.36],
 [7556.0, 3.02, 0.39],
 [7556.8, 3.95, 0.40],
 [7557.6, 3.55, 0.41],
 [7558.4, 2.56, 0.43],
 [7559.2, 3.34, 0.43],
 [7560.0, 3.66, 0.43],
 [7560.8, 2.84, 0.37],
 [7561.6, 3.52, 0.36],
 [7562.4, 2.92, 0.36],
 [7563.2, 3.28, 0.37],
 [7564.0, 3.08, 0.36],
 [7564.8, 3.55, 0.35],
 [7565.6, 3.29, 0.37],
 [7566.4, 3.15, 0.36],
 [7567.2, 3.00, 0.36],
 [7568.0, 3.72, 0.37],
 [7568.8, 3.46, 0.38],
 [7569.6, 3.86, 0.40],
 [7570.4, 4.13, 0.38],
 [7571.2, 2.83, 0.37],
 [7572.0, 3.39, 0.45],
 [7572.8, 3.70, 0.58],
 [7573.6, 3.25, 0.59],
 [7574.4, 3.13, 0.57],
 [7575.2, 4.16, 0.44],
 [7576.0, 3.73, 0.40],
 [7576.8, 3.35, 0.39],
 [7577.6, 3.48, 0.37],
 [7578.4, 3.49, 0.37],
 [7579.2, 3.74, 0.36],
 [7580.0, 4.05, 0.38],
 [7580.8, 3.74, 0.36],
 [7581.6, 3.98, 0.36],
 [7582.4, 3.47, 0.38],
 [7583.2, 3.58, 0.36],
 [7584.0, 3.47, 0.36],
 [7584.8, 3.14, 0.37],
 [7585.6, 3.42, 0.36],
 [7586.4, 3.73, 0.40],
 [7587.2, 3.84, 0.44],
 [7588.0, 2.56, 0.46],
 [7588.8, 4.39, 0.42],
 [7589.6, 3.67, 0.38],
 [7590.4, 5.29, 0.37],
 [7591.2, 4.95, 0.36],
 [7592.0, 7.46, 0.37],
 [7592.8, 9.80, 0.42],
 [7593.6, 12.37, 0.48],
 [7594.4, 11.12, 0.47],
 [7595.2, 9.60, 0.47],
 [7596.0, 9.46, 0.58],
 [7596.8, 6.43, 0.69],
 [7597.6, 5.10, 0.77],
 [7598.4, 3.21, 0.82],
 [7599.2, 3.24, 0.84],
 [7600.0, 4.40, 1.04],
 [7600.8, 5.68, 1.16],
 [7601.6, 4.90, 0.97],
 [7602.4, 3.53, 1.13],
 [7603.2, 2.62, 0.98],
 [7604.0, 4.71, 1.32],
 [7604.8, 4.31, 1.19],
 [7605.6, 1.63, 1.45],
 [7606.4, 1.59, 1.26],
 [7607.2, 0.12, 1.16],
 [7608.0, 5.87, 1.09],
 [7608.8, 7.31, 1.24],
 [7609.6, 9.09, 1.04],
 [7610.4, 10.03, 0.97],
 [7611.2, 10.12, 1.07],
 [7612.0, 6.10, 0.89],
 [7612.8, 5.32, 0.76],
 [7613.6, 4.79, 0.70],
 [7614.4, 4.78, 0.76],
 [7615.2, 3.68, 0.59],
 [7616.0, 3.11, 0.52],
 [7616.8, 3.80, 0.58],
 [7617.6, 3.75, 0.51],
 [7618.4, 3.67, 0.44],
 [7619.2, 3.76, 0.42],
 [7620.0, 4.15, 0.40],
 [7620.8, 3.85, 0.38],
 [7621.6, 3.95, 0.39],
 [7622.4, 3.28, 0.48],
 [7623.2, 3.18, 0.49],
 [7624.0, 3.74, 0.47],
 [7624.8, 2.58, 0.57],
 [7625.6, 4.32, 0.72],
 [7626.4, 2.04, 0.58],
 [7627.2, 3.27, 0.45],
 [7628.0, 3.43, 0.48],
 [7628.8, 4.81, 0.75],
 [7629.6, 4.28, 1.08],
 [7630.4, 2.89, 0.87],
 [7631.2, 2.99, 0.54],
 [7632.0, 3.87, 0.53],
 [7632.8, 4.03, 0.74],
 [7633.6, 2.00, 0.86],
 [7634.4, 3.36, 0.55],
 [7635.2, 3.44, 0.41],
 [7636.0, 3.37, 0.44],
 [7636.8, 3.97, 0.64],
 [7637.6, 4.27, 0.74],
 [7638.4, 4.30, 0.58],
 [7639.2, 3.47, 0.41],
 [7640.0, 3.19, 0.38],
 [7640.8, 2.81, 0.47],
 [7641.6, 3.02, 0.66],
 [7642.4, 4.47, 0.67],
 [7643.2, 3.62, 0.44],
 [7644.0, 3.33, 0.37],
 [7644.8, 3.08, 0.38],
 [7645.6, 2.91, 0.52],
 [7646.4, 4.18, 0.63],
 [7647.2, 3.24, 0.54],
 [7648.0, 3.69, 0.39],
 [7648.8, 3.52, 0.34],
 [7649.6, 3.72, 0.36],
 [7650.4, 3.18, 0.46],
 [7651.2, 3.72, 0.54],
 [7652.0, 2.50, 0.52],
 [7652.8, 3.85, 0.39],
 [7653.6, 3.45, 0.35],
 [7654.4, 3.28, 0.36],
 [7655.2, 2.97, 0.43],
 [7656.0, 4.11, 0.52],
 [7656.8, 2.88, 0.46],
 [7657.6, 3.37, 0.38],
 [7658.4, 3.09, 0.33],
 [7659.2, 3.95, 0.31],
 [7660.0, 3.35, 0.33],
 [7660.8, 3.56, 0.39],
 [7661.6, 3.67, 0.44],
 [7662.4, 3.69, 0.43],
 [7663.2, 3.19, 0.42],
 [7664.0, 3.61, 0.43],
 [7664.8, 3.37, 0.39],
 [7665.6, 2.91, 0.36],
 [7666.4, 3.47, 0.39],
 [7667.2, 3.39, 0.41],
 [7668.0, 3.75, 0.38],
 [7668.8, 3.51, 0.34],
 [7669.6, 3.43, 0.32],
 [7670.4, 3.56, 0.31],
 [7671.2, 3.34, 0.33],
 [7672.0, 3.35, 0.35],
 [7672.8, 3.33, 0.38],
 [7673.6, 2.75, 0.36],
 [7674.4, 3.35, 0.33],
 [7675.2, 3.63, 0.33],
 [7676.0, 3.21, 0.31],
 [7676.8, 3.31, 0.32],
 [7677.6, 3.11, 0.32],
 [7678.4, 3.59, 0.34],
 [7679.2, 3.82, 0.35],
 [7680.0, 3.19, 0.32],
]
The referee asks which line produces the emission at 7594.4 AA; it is [S II] 6716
